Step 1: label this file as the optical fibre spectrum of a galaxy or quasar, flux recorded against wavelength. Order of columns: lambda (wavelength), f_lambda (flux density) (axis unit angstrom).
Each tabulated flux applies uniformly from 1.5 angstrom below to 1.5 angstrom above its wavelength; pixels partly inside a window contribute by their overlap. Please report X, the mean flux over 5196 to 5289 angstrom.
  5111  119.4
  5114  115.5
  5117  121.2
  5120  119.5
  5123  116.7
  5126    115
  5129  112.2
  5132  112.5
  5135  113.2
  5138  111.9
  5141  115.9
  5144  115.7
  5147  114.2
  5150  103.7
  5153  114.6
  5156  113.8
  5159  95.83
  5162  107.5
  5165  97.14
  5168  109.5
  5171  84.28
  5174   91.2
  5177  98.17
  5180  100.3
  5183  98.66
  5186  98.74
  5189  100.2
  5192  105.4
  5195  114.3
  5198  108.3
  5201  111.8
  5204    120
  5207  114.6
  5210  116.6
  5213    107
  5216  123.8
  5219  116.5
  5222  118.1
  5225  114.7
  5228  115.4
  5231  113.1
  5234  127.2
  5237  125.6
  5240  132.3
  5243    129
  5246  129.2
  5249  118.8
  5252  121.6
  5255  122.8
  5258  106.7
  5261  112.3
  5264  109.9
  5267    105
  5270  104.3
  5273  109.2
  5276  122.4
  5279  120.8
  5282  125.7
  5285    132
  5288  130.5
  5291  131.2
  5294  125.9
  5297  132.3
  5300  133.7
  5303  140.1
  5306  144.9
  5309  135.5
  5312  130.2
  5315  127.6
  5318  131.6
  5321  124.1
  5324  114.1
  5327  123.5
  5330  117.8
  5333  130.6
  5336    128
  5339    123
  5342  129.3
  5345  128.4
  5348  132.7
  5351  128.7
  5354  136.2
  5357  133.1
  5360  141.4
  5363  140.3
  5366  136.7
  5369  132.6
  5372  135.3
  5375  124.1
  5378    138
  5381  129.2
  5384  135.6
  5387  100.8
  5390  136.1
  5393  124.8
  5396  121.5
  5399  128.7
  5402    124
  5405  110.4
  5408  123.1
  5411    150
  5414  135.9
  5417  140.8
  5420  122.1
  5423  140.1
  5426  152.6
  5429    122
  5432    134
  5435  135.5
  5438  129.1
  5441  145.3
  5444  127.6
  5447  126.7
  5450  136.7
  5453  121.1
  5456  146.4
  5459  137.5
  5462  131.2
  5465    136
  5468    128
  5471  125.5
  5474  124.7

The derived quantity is 118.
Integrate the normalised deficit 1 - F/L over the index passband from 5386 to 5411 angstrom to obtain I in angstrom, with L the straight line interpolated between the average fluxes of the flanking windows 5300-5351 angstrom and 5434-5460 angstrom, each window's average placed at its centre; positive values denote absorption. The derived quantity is 1.6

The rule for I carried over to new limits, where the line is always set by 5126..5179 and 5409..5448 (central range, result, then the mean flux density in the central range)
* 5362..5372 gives -0.5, 136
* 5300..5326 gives -1.6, 131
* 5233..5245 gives -1.3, 129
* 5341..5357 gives -0.5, 131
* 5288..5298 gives -0.7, 130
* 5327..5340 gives 0.1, 125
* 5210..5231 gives -0.4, 116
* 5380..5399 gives 0.9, 125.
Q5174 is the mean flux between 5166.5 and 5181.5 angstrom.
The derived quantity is 96.7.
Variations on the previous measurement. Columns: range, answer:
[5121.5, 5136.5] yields 114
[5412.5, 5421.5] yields 133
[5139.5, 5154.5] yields 113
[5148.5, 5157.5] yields 111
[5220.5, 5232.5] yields 115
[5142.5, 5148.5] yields 115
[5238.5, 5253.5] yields 126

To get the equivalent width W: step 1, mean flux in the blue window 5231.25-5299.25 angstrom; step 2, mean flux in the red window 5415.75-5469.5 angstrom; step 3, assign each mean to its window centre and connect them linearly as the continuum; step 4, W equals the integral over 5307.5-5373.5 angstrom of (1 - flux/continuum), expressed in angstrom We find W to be -1.7 angstrom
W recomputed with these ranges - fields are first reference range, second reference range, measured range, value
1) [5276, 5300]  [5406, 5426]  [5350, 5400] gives 1.0 angstrom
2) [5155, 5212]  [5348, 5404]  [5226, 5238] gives -1.0 angstrom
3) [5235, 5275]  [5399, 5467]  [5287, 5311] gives -2.5 angstrom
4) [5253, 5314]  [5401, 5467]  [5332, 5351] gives -0.2 angstrom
